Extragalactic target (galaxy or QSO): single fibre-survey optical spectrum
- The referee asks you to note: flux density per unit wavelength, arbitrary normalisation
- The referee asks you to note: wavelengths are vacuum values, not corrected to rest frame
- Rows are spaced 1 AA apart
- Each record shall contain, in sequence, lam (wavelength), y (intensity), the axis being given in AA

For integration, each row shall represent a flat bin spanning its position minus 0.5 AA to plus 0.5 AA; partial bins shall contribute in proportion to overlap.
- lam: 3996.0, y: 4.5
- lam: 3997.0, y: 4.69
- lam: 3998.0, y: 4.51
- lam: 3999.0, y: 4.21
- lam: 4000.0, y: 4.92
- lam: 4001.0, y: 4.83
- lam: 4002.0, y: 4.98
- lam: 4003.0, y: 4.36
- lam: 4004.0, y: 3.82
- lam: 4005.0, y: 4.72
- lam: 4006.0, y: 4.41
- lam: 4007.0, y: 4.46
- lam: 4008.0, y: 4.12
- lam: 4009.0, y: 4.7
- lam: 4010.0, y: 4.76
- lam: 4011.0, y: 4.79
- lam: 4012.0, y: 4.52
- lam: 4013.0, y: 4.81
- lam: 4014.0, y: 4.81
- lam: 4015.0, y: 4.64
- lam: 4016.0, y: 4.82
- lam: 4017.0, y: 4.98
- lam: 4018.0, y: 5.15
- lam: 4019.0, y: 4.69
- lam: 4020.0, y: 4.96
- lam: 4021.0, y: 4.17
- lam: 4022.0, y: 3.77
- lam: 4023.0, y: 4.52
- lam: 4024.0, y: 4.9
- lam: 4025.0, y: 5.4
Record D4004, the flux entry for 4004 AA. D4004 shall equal 3.82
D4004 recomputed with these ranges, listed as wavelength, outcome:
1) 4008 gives 4.12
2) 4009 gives 4.7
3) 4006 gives 4.41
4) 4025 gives 5.4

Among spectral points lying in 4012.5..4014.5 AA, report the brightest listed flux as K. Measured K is 4.81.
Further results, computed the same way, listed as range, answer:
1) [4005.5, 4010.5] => 4.76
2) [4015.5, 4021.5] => 5.15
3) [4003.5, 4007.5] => 4.72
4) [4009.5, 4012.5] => 4.79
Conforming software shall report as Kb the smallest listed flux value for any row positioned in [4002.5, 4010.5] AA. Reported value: 3.82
